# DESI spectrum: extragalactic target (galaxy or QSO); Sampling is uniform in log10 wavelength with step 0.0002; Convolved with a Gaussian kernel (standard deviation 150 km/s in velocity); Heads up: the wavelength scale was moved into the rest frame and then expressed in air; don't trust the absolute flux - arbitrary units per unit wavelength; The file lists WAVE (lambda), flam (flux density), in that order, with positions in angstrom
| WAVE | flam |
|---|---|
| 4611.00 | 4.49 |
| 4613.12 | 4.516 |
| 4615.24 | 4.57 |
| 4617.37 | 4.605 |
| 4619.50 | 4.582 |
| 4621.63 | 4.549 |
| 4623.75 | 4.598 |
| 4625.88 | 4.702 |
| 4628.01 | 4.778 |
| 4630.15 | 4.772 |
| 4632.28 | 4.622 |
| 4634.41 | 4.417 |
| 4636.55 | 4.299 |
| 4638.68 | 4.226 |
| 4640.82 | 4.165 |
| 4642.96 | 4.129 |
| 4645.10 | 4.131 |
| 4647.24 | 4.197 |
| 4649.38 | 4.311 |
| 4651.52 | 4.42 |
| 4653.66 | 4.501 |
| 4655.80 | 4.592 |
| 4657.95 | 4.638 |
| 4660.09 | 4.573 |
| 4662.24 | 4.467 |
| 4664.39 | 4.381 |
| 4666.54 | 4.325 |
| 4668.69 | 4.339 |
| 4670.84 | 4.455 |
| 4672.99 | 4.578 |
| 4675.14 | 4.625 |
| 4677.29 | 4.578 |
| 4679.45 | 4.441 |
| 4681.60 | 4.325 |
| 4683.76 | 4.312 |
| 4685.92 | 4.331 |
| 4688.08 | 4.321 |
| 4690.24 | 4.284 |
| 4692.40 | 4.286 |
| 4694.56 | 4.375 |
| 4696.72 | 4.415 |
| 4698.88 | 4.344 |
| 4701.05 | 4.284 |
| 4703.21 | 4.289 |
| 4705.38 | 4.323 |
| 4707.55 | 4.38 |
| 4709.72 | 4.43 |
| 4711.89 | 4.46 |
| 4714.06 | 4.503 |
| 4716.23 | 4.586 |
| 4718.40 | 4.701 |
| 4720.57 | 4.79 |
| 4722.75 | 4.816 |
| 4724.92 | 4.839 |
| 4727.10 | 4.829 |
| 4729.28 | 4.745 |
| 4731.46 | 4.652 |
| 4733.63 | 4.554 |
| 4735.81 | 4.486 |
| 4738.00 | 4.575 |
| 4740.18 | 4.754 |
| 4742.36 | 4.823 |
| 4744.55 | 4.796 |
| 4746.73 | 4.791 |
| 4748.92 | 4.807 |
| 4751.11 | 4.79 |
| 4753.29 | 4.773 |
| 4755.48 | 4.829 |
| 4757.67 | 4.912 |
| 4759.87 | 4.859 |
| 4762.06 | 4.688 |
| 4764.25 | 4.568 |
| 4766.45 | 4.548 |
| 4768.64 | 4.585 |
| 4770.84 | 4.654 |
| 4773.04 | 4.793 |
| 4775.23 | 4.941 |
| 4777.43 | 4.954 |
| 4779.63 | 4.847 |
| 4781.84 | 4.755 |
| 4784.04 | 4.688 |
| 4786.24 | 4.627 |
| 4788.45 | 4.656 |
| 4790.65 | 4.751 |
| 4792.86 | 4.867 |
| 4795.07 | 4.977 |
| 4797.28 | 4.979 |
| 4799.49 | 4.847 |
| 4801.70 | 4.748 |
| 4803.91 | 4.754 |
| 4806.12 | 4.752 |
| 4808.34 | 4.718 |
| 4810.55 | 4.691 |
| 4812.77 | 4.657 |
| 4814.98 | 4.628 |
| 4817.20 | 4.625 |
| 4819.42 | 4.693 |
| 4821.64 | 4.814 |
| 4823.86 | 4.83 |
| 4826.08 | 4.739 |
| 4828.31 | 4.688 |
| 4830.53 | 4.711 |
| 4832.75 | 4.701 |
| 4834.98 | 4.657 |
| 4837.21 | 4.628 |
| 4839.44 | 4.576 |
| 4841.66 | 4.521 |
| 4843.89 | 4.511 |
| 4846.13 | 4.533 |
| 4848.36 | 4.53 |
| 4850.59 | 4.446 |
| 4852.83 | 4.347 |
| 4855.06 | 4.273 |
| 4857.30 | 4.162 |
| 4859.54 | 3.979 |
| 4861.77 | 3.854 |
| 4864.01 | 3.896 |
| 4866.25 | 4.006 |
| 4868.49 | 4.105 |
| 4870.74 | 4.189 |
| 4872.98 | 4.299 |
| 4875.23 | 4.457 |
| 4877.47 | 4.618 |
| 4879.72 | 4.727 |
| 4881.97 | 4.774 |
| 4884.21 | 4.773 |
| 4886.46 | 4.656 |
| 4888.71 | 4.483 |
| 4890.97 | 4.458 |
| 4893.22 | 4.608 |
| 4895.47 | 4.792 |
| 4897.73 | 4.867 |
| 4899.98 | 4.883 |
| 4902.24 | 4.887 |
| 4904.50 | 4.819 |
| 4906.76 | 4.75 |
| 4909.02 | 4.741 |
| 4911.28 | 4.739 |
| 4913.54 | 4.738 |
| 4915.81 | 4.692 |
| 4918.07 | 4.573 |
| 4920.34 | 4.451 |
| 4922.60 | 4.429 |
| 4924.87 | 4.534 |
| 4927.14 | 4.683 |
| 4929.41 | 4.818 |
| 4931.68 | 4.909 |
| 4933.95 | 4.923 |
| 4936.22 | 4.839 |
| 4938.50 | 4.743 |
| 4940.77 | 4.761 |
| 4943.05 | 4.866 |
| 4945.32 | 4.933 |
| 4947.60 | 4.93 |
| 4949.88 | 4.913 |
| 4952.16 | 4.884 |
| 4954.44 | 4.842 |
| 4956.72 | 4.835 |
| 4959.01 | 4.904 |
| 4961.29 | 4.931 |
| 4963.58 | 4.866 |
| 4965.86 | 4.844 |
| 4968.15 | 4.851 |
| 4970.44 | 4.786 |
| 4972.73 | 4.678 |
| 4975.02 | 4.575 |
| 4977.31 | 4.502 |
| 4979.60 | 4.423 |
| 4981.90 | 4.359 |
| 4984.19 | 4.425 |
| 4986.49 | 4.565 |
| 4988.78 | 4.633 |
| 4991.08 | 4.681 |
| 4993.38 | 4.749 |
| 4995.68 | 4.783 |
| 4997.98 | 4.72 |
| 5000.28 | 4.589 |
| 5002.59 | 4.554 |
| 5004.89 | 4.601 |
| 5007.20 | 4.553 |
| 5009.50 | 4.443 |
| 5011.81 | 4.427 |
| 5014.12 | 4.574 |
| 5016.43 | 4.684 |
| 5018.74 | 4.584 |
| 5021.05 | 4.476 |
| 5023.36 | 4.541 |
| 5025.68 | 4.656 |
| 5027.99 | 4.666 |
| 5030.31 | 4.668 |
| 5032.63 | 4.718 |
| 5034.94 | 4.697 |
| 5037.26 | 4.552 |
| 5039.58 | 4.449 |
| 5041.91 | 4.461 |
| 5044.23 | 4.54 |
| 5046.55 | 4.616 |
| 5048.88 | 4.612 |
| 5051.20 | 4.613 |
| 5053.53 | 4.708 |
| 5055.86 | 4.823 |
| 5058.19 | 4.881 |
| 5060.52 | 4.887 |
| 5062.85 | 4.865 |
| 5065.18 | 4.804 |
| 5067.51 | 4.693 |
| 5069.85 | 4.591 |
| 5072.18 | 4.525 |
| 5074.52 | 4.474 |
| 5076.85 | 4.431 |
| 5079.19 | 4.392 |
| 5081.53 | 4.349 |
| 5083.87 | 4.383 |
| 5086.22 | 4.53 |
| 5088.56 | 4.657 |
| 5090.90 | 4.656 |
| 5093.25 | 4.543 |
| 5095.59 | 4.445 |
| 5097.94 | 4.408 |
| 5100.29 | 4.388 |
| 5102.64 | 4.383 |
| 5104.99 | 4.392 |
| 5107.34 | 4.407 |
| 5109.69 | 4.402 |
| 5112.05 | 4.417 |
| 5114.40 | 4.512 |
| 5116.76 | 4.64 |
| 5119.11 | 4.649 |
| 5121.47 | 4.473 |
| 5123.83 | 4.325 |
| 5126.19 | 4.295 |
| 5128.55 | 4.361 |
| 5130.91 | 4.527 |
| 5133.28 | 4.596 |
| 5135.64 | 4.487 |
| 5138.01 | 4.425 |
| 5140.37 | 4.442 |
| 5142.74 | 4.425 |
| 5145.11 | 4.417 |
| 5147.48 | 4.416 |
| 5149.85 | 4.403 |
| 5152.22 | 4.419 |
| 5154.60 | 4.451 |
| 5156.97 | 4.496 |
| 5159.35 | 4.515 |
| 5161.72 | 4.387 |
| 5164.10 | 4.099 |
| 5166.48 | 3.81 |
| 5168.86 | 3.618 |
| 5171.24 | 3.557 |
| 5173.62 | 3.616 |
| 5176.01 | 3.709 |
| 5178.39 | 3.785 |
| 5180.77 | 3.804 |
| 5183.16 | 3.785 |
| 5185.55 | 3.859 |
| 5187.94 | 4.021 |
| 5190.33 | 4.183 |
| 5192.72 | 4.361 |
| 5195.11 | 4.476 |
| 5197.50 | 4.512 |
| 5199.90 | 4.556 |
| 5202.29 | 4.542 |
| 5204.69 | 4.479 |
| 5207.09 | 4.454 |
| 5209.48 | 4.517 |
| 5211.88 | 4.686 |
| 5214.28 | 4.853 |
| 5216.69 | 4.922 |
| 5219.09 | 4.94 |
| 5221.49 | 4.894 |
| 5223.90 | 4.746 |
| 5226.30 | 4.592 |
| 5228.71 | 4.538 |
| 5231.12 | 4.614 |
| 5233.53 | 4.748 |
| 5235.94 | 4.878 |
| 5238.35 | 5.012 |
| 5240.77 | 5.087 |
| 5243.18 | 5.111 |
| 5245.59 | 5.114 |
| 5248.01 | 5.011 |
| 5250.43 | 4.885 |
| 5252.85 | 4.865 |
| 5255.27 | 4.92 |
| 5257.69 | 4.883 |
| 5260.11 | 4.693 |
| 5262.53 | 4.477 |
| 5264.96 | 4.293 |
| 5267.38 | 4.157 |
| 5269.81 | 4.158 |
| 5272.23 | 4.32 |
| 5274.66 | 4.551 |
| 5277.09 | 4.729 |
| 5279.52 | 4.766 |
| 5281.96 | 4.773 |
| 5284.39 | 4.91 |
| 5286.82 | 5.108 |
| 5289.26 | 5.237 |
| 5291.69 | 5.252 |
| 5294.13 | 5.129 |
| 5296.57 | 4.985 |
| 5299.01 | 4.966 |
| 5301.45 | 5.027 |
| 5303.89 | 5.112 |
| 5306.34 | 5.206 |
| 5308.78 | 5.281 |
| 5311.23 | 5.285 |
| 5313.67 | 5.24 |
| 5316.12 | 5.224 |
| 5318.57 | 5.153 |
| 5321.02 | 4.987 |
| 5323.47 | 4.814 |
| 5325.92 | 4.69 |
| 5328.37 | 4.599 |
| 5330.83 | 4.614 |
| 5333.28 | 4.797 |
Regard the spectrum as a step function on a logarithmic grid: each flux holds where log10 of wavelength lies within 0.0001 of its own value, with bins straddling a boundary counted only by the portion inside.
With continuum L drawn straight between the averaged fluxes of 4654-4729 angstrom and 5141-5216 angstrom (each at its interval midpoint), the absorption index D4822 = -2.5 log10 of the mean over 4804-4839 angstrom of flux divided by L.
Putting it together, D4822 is -0.07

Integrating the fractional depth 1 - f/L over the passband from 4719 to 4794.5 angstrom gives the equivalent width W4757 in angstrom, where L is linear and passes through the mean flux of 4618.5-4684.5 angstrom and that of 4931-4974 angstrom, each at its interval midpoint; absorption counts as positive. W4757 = -2.53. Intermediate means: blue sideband 4.45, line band 4.75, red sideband 4.85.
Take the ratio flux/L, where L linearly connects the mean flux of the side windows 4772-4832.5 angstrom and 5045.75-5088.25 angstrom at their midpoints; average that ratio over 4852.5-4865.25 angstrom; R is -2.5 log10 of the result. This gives 0.16 mag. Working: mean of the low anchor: 4.77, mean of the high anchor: 4.62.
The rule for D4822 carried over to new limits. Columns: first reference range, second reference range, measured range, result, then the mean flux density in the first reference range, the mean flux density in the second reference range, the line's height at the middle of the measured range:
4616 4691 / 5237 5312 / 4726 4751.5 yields -0.05 mag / 4.45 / 4.88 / 4.5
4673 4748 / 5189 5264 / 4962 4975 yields -0.04 mag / 4.53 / 4.73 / 4.63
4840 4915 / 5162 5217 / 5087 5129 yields -0.05 mag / 4.5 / 4.17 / 4.26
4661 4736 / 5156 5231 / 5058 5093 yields -0.06 mag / 4.48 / 4.31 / 4.35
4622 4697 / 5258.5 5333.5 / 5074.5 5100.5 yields 0.06 mag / 4.43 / 4.86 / 4.72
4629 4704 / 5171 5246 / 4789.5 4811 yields -0.09 mag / 4.39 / 4.47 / 4.41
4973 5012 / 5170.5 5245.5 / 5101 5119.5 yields 0.01 mag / 4.57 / 4.46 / 4.51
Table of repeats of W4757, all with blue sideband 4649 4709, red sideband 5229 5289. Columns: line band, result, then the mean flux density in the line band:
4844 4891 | 1.7 angstrom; 4.36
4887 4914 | -1.1 angstrom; 4.73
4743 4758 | -1.2 angstrom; 4.81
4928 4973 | -2.8 angstrom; 4.86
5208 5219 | -0.1 angstrom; 4.76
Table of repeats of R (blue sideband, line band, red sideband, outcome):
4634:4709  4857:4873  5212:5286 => 0.12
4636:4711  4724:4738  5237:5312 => -0.06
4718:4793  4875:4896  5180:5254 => 0.02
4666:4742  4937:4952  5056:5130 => -0.08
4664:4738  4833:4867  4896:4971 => 0.08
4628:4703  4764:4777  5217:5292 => -0.06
